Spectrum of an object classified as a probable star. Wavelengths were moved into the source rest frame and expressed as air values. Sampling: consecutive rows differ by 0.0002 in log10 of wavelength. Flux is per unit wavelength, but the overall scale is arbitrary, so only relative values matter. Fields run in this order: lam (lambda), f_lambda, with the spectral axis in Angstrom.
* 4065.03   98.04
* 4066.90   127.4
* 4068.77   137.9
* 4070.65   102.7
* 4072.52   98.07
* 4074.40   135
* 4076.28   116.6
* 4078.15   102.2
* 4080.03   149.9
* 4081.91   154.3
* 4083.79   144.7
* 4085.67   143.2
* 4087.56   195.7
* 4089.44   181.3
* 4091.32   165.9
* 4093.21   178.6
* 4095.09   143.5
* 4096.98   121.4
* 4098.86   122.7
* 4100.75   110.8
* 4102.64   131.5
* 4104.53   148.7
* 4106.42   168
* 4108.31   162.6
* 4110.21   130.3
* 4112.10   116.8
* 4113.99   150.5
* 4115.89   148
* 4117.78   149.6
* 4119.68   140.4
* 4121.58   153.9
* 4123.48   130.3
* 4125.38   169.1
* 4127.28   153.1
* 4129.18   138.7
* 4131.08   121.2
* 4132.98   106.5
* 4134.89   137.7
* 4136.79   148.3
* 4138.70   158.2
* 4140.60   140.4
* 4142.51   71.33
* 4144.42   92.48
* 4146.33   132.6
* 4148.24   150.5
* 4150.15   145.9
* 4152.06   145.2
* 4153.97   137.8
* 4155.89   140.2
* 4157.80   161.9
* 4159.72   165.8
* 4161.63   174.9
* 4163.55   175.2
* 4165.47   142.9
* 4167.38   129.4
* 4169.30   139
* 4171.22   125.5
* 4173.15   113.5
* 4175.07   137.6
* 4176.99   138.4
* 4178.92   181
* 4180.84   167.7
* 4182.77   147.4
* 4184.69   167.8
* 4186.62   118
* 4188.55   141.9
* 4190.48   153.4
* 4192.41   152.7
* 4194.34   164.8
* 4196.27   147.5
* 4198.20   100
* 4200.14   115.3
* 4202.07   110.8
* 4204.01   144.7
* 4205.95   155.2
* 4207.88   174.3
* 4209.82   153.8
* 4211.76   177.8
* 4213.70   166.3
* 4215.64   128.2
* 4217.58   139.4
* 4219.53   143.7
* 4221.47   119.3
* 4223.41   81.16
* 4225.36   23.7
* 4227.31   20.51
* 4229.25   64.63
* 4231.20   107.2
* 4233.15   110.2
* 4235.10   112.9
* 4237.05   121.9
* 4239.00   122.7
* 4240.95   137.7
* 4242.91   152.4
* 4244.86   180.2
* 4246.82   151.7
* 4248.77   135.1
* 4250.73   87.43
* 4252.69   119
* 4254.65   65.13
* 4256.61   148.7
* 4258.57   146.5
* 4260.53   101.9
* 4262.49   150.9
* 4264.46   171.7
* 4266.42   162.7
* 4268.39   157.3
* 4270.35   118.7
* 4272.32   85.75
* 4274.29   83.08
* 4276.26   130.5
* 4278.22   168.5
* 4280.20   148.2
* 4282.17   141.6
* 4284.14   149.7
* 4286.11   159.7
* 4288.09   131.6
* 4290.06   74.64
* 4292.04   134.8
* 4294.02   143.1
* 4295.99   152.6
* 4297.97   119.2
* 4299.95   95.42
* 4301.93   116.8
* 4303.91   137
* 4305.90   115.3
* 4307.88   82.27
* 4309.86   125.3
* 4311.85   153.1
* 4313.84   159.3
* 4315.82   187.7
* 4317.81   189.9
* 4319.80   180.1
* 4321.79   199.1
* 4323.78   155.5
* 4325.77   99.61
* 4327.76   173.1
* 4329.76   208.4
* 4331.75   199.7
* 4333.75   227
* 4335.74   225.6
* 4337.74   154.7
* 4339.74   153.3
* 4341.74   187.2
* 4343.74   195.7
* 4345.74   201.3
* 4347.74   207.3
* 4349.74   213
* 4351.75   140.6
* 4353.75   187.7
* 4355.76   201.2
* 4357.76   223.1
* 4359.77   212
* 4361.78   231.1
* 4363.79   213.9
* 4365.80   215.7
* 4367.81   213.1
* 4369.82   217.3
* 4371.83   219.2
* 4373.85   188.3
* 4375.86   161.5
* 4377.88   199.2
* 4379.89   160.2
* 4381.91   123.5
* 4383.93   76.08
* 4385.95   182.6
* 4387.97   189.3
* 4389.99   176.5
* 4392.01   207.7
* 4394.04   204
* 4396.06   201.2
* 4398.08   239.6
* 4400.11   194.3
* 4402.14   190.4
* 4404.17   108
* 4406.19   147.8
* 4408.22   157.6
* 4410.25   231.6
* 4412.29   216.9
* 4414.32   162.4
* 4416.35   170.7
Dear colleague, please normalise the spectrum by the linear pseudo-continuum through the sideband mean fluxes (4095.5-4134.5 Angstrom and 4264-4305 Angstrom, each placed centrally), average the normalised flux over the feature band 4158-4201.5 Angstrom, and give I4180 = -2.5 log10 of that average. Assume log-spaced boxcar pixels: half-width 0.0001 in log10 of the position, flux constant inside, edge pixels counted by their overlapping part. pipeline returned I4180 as -0.07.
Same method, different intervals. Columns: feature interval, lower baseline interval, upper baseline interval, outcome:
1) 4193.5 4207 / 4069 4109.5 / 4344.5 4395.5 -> 0.20 mag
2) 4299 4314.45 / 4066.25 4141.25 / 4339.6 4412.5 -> 0.40 mag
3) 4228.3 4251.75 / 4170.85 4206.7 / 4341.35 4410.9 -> 0.24 mag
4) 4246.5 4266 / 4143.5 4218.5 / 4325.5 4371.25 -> 0.30 mag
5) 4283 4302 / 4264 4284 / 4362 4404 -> 0.13 mag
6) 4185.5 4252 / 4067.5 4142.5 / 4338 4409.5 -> 0.25 mag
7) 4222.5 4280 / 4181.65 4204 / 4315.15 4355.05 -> 0.31 mag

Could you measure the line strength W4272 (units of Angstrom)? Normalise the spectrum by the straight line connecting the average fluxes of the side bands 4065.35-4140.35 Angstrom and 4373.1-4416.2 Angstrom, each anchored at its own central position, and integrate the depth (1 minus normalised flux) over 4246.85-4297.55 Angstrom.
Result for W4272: 9.6 Angstrom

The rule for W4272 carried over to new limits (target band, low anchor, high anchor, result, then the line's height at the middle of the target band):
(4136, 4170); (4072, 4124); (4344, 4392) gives 2.43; 153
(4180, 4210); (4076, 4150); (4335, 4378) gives 2.93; 160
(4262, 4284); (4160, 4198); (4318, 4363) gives 4.34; 172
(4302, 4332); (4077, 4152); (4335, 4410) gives 3.75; 177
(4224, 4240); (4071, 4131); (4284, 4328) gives 6.30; 141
